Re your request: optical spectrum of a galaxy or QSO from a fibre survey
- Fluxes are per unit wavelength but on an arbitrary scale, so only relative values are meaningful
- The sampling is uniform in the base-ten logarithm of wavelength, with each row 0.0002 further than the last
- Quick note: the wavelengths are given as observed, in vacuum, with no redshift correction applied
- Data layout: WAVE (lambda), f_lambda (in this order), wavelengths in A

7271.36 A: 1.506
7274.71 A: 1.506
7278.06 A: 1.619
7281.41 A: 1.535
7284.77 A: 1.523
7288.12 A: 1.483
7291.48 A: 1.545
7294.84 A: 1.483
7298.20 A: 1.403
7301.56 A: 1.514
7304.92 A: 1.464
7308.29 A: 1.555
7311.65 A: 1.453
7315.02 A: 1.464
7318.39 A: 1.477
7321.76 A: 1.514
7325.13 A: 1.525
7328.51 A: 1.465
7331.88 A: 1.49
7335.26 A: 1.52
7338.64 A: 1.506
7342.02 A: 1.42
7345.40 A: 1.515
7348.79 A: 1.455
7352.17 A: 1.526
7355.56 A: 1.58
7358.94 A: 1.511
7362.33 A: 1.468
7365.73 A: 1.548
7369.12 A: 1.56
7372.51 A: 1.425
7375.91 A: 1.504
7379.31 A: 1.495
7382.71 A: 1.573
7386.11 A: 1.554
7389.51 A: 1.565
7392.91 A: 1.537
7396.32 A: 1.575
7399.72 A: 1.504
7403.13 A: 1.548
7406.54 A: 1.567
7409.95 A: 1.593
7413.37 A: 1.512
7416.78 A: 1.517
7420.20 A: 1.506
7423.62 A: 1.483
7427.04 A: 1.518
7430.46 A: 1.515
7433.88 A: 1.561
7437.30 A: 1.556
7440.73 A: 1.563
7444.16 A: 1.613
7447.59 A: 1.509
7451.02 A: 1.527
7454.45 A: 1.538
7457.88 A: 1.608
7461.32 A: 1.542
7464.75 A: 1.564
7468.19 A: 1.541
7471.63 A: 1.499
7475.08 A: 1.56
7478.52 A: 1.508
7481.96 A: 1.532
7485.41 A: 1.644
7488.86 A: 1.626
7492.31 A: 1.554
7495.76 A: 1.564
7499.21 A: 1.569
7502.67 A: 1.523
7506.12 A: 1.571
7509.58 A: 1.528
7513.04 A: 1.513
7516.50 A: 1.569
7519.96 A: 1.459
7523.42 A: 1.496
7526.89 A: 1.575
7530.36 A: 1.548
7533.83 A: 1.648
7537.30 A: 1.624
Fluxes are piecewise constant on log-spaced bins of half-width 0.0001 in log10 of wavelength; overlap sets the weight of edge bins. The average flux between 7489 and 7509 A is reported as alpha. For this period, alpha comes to 1.56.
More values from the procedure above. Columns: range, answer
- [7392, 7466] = 1.54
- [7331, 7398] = 1.52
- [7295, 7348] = 1.49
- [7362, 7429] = 1.53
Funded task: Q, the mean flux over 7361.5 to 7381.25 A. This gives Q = 1.5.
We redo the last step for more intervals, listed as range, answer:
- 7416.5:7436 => 1.52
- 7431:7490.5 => 1.56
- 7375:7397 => 1.54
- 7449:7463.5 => 1.55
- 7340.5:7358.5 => 1.5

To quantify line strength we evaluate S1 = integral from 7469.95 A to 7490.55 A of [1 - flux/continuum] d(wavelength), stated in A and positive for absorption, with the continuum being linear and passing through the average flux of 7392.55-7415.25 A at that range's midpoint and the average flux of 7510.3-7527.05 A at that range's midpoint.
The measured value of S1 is -0.45 A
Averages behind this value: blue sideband 1.55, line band 1.56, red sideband 1.52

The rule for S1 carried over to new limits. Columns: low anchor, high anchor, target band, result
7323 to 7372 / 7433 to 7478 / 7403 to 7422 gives -0.1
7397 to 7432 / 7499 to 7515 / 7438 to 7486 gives -0.6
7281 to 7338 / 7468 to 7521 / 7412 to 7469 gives -0.3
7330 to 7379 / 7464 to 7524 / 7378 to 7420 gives -0.8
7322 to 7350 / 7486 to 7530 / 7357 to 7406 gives -0.8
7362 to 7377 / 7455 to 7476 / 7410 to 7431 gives 0.2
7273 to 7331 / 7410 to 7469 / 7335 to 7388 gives 0.3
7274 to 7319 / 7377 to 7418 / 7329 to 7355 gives 0.5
